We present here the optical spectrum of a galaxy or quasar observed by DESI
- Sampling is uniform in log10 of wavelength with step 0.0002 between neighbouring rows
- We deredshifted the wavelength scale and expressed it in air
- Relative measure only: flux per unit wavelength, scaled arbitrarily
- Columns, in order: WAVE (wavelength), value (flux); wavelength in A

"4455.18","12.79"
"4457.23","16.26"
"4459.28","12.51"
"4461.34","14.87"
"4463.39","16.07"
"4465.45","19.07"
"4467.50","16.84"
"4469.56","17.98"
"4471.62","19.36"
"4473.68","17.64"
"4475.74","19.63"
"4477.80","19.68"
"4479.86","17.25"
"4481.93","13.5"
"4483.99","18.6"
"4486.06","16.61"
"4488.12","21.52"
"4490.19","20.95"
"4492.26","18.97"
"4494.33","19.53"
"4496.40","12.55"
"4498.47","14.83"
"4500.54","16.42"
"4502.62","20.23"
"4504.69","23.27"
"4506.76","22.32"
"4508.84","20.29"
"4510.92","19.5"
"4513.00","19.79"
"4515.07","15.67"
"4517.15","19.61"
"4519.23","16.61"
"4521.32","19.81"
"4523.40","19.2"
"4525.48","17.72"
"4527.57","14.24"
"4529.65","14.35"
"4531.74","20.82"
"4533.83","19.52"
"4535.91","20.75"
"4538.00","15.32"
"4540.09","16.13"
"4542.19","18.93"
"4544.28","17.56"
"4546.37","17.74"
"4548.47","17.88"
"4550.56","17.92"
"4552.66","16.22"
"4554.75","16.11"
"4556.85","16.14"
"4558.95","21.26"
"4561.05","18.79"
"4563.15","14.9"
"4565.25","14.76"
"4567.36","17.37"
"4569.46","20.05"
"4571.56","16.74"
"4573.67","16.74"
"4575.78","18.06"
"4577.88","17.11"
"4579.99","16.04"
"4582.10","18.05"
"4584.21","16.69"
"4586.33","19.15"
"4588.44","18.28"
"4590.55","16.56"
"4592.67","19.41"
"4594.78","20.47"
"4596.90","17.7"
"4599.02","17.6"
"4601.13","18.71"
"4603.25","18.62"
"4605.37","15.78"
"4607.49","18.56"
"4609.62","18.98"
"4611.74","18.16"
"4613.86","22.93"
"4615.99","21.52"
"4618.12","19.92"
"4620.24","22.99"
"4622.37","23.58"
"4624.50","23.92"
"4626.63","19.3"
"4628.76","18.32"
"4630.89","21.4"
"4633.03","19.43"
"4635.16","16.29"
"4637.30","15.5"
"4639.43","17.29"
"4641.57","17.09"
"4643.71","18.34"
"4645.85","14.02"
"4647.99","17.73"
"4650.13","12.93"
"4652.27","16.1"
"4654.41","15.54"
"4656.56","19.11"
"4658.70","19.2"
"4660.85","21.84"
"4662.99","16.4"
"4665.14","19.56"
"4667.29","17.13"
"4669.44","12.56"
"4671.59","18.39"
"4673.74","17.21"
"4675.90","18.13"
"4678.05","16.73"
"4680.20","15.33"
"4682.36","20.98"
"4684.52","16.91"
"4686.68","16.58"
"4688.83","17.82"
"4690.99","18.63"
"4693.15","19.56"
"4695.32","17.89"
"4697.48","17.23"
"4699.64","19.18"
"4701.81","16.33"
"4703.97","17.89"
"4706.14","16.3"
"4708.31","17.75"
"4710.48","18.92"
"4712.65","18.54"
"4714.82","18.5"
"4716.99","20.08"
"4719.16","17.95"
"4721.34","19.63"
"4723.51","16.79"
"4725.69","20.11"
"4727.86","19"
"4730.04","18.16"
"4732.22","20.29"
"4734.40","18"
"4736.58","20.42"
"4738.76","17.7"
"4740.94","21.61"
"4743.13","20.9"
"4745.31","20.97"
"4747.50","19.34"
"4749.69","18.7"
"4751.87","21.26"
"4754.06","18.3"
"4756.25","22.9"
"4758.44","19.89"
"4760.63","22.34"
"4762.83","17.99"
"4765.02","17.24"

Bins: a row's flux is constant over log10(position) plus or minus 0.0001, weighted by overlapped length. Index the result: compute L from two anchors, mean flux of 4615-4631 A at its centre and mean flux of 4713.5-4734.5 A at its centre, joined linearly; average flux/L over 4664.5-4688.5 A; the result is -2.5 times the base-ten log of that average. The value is 0.17 mag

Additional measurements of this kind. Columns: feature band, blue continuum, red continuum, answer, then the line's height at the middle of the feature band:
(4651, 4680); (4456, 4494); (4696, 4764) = 0.079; 18.7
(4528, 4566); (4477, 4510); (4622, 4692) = 0.049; 18.3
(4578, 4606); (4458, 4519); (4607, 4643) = 0.081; 19.3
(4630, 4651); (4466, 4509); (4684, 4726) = 0.075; 18.2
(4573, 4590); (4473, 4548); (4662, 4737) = 0.040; 18.2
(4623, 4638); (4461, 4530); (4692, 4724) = -0.069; 18.2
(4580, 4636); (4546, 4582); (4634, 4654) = -0.159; 16.7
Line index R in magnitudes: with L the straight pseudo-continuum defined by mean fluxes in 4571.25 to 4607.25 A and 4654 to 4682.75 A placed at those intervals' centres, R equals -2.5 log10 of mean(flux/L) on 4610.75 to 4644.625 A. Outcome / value -0.12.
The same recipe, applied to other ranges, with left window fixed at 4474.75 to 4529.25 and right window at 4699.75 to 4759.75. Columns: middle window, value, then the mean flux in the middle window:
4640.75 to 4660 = 0.13 mag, 16.7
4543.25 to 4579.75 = 0.07 mag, 17.3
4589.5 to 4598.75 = 0.01 mag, 18.4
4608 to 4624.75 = -0.14 mag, 21.3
